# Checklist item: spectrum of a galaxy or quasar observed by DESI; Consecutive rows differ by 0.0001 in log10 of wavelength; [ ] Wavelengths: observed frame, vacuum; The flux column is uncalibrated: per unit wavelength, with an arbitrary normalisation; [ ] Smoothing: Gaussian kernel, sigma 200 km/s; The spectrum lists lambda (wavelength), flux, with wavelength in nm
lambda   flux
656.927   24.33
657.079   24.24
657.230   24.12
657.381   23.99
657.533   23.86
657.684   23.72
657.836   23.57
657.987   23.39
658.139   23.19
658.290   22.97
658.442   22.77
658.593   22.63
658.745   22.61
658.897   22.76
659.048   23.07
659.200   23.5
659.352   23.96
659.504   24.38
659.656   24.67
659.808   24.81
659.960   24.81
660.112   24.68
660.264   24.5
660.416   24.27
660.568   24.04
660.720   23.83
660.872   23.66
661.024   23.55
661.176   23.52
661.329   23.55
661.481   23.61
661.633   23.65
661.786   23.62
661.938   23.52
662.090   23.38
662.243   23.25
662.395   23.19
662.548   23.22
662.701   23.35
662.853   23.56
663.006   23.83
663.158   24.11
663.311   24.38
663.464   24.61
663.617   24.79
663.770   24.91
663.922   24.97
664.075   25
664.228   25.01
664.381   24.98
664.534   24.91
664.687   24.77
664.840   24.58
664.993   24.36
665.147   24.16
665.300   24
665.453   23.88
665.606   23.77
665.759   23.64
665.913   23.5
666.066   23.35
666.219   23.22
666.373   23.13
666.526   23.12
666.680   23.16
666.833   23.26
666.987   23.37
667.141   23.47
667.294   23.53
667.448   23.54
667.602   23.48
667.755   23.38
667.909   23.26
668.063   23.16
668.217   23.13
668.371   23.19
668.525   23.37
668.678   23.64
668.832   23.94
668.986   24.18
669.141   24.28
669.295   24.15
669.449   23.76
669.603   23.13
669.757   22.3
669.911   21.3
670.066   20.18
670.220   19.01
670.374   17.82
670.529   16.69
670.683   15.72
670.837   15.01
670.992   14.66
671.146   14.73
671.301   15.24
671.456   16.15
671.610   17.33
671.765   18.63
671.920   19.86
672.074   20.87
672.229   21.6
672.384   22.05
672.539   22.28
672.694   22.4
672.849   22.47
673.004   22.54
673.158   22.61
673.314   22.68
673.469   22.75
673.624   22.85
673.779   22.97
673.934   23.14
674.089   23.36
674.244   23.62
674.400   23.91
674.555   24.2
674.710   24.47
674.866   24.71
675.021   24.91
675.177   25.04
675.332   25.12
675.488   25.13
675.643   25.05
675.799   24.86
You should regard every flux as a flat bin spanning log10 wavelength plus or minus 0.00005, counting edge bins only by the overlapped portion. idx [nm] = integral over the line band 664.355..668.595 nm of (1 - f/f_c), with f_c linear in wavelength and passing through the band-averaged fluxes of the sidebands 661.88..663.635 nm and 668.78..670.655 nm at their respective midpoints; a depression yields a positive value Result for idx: -0.21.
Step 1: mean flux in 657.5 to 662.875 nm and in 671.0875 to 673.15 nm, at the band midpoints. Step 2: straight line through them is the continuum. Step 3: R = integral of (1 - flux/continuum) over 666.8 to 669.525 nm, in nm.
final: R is -0.32 nm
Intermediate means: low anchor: 23.6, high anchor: 19.8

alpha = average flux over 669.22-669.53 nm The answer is 24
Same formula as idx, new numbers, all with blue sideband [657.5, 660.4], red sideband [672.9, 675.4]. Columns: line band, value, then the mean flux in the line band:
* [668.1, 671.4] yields 0.45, 20.4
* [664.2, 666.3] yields -0.04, 24.1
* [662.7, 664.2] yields -0.05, 24.4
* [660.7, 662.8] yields 0.02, 23.5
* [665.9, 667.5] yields 0.02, 23.3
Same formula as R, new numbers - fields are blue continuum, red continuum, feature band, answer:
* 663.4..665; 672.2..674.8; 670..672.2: 0.57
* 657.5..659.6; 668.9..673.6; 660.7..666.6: -0.50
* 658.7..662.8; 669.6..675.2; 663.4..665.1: -0.14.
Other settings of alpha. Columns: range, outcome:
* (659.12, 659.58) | 23.9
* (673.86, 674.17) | 23.3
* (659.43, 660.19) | 24.7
